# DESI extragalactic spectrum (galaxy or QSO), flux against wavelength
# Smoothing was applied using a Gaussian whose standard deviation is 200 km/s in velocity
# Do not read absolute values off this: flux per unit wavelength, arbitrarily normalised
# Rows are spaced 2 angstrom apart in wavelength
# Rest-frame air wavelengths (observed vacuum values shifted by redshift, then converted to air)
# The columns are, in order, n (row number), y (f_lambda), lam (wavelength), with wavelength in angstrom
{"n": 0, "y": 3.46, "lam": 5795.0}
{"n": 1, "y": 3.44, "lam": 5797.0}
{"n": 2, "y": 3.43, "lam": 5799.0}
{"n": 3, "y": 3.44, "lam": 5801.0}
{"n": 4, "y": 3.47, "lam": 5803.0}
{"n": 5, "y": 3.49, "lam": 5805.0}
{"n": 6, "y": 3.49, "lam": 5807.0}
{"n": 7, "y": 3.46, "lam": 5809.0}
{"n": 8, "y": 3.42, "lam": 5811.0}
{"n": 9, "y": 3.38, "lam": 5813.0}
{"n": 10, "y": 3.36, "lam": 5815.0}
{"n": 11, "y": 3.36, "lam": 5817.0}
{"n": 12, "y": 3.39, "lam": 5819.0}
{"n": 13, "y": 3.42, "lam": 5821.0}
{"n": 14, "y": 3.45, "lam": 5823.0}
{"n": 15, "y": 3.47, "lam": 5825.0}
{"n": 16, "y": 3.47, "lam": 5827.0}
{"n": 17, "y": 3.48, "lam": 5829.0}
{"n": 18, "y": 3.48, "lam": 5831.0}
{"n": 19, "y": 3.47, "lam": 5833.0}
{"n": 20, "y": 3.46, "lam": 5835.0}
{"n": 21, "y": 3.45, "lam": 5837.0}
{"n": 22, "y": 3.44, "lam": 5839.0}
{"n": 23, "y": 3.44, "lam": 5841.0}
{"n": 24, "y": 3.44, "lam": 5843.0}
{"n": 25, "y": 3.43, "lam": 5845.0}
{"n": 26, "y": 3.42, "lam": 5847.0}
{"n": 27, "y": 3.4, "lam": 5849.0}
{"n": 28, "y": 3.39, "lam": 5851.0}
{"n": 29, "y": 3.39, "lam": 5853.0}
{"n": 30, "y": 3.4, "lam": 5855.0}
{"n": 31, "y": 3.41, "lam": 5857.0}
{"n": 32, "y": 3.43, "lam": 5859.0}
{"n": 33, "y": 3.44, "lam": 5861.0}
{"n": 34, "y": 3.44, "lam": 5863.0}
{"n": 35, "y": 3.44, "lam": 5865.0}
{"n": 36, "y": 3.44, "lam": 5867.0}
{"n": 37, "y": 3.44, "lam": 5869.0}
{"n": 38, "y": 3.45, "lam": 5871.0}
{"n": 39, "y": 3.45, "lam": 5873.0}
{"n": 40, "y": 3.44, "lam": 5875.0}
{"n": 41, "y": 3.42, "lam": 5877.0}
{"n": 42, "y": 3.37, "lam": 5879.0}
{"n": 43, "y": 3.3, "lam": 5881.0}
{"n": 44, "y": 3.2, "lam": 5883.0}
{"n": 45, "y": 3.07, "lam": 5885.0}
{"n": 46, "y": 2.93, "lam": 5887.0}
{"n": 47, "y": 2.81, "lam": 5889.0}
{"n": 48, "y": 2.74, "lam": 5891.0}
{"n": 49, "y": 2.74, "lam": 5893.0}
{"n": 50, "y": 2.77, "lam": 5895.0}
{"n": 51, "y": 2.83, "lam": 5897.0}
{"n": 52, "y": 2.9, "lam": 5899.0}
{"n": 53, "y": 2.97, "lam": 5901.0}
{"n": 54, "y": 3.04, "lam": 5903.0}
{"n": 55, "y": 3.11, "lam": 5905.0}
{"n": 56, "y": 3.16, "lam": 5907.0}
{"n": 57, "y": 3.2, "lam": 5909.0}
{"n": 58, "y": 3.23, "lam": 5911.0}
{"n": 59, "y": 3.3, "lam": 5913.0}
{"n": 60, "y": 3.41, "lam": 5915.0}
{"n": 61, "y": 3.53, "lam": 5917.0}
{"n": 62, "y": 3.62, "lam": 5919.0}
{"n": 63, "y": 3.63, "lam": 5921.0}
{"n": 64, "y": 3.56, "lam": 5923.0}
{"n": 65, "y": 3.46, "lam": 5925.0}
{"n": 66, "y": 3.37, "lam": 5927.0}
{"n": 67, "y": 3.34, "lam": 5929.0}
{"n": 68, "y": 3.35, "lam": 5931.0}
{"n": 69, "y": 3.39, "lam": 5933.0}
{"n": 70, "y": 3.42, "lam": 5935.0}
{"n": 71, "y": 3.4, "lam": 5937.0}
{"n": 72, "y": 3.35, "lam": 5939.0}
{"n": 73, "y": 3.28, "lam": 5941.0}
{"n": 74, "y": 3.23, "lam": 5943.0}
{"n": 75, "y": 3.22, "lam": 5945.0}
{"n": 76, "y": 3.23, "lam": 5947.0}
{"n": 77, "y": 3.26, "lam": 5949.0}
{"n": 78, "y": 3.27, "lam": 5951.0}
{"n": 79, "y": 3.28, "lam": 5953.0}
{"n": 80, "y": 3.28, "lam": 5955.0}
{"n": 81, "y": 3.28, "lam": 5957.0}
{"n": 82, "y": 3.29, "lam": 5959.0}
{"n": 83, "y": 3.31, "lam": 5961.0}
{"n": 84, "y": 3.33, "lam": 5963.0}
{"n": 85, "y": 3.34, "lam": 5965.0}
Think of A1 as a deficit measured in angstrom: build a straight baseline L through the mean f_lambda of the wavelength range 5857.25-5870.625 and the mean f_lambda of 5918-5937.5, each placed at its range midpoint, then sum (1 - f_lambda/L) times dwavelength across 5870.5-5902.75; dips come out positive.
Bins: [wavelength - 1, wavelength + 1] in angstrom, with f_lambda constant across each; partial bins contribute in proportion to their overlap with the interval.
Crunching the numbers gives 3.4 angstrom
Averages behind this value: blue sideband 3.44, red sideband 3.46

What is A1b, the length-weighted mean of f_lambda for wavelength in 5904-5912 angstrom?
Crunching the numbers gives 3.17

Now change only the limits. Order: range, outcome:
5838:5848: 3.43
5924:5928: 3.42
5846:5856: 3.4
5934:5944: 3.34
